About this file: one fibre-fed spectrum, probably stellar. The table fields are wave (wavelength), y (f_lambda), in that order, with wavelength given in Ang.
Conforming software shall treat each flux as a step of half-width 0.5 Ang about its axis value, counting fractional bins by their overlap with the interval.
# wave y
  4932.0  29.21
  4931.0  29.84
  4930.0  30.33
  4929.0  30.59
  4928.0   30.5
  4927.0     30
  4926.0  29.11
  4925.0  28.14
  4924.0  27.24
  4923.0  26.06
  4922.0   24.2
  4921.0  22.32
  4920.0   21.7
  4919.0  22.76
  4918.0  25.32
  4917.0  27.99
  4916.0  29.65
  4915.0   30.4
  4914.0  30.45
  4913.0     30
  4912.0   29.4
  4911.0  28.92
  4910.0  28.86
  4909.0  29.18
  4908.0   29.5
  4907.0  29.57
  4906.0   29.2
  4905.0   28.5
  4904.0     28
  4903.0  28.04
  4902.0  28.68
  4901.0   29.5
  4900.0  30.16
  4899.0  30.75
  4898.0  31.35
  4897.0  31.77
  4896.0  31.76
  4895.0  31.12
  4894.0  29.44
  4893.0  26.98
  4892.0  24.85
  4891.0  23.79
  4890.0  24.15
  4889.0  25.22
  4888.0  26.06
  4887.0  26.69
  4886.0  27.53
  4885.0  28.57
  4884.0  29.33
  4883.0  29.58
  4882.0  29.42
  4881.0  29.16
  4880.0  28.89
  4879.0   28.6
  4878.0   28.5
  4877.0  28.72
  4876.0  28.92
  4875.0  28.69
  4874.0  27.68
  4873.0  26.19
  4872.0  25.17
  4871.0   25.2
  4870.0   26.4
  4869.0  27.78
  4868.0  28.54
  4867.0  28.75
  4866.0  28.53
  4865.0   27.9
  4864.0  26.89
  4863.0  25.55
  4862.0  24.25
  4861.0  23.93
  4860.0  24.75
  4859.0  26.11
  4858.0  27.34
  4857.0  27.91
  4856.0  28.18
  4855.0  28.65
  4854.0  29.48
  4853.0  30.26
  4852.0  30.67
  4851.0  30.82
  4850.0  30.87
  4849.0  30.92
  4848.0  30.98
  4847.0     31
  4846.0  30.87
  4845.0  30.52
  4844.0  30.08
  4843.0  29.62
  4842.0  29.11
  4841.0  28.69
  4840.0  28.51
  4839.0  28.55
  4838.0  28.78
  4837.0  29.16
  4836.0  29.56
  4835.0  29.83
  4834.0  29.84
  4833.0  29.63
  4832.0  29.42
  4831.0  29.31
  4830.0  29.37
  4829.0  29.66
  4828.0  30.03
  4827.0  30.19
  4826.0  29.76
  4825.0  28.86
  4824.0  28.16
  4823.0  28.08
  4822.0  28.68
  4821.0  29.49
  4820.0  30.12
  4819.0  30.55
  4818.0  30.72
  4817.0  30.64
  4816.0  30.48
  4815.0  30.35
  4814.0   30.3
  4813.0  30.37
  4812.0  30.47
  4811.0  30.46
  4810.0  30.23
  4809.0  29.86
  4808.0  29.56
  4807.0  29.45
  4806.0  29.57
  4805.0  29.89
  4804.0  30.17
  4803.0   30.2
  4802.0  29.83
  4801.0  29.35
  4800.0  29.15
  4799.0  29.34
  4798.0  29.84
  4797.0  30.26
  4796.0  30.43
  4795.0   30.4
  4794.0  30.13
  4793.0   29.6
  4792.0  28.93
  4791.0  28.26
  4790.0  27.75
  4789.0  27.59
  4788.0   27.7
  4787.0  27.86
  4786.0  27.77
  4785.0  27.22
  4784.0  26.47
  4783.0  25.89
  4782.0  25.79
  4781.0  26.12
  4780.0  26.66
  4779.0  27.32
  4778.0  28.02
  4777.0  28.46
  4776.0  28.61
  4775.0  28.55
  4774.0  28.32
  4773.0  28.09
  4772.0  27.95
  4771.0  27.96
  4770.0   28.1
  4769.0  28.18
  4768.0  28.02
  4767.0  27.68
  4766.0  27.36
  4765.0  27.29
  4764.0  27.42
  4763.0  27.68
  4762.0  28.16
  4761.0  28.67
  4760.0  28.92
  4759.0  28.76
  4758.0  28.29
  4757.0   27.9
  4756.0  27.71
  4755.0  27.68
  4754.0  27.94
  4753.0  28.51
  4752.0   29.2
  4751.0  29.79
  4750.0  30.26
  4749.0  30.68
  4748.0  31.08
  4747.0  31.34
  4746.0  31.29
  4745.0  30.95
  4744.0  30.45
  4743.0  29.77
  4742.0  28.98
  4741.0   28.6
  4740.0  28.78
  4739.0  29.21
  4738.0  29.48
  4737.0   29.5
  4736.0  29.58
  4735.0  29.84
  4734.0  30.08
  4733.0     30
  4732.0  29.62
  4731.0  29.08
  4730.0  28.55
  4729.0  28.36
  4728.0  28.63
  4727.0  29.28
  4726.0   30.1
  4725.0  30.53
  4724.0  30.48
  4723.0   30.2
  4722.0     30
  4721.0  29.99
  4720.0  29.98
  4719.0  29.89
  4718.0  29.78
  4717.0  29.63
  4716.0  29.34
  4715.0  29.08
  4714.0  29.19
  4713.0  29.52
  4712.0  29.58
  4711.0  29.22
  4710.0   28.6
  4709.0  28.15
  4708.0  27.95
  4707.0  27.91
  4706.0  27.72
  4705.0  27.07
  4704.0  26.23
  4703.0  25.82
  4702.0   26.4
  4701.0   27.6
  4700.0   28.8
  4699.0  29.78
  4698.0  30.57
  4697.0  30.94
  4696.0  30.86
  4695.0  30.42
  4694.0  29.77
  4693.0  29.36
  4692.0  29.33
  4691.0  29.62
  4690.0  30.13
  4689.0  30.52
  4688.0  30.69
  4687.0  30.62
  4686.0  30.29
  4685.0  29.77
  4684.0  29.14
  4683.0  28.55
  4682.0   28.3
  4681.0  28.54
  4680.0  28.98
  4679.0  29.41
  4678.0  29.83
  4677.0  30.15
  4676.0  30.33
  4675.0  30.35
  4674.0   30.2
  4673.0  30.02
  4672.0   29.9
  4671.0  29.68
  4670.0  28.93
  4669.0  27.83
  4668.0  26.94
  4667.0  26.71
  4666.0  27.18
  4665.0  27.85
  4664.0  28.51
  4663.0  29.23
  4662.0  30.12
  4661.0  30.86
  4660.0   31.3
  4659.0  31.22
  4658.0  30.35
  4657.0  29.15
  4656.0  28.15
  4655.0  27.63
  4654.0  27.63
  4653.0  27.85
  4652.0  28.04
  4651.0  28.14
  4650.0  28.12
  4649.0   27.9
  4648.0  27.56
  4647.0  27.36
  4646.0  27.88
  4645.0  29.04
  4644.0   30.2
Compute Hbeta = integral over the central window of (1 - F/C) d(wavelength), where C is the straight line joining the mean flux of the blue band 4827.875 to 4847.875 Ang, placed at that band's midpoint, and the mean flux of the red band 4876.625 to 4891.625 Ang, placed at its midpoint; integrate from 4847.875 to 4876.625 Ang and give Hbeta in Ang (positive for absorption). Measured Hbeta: 0.7 Ang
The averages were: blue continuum 29.6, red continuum 27.6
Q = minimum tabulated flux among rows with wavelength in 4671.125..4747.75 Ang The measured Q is 25.82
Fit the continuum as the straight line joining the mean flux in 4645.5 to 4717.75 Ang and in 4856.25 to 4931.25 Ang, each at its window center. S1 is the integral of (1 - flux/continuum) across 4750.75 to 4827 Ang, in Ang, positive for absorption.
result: -0.89 Ang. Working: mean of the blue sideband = 29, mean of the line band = 28.8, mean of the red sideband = 27.9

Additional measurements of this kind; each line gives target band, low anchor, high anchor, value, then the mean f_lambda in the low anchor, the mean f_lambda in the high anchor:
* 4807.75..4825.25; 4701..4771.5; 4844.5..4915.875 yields -0.73 Ang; 28.9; 28.5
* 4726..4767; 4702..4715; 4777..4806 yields -1.23 Ang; 28.1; 28.5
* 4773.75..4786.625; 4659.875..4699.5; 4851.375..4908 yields 0.65 Ang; 29.5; 28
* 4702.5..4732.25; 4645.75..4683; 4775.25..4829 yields -0.02 Ang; 28.9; 29.1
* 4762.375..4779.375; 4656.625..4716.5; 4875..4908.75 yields 0.57 Ang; 29.2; 28.6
